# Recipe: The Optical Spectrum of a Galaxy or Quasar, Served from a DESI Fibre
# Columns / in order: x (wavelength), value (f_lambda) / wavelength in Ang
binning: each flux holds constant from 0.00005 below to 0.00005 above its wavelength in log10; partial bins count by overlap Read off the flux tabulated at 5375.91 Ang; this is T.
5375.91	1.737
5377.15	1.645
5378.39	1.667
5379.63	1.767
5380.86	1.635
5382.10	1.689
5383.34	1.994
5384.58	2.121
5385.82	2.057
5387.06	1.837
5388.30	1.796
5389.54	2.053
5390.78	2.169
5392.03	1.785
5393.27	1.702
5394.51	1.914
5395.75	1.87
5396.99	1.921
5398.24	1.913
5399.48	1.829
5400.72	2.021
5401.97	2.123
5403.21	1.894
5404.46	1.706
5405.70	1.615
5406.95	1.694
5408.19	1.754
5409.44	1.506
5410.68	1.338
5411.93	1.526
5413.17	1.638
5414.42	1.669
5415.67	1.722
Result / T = 1.737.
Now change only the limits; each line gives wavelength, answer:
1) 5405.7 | 1.615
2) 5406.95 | 1.694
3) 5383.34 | 1.994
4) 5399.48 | 1.829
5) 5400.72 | 2.021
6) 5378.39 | 1.667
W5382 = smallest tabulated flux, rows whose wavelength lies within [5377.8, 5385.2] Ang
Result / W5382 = 1.635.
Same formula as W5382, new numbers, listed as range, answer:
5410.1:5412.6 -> 1.338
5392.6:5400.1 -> 1.702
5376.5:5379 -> 1.645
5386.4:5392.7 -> 1.785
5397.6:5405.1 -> 1.706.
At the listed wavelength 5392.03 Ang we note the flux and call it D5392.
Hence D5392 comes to 1.785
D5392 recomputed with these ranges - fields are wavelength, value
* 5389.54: 2.053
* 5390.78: 2.169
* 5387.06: 1.837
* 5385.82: 2.057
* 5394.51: 1.914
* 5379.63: 1.767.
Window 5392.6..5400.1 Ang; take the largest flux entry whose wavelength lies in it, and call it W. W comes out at 1.921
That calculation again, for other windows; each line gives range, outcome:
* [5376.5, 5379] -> 1.667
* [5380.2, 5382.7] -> 1.689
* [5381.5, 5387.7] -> 2.121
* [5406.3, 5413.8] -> 1.754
